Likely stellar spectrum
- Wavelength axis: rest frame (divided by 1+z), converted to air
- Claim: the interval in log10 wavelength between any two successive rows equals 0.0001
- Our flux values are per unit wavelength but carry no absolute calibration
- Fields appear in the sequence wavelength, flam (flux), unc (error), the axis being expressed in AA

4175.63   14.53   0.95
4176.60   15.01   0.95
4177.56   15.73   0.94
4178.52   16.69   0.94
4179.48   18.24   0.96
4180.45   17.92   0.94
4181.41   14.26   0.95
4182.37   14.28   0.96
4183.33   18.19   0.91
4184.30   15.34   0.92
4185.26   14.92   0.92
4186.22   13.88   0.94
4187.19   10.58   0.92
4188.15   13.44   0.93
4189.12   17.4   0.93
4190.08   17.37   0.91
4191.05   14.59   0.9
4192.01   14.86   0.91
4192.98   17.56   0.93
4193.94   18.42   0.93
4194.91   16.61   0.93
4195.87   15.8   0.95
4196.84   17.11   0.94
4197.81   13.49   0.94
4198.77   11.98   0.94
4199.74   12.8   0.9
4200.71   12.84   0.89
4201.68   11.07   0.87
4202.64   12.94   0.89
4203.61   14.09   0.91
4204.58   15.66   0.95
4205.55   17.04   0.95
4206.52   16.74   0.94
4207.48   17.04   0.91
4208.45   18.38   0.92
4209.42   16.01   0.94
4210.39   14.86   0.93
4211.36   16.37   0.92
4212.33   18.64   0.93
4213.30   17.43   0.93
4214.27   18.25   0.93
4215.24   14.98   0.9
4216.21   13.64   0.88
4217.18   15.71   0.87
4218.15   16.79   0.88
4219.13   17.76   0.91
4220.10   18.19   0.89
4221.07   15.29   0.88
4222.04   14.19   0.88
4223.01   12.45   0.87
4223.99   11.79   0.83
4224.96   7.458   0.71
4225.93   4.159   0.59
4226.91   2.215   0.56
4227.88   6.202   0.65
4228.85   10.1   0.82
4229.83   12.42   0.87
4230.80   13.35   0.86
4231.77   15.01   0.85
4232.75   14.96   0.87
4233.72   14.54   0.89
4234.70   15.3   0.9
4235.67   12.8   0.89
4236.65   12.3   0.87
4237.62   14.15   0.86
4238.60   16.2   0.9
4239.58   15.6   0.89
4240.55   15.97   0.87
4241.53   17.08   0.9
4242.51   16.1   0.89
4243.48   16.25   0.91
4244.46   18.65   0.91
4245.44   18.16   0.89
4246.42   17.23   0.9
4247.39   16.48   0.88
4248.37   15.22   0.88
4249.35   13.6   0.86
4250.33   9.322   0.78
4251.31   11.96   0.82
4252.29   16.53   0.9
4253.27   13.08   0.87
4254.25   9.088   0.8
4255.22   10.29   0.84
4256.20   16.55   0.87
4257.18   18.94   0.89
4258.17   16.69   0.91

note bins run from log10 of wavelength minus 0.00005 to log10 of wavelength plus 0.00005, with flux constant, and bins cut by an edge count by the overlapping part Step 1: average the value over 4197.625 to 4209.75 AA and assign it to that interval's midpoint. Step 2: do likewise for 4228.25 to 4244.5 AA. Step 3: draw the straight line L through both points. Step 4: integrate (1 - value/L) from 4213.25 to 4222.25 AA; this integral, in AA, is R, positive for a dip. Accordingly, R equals -0.99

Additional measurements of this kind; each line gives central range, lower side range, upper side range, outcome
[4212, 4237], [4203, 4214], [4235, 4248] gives 4.6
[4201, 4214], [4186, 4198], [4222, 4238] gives -2.0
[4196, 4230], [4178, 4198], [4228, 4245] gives 2.9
